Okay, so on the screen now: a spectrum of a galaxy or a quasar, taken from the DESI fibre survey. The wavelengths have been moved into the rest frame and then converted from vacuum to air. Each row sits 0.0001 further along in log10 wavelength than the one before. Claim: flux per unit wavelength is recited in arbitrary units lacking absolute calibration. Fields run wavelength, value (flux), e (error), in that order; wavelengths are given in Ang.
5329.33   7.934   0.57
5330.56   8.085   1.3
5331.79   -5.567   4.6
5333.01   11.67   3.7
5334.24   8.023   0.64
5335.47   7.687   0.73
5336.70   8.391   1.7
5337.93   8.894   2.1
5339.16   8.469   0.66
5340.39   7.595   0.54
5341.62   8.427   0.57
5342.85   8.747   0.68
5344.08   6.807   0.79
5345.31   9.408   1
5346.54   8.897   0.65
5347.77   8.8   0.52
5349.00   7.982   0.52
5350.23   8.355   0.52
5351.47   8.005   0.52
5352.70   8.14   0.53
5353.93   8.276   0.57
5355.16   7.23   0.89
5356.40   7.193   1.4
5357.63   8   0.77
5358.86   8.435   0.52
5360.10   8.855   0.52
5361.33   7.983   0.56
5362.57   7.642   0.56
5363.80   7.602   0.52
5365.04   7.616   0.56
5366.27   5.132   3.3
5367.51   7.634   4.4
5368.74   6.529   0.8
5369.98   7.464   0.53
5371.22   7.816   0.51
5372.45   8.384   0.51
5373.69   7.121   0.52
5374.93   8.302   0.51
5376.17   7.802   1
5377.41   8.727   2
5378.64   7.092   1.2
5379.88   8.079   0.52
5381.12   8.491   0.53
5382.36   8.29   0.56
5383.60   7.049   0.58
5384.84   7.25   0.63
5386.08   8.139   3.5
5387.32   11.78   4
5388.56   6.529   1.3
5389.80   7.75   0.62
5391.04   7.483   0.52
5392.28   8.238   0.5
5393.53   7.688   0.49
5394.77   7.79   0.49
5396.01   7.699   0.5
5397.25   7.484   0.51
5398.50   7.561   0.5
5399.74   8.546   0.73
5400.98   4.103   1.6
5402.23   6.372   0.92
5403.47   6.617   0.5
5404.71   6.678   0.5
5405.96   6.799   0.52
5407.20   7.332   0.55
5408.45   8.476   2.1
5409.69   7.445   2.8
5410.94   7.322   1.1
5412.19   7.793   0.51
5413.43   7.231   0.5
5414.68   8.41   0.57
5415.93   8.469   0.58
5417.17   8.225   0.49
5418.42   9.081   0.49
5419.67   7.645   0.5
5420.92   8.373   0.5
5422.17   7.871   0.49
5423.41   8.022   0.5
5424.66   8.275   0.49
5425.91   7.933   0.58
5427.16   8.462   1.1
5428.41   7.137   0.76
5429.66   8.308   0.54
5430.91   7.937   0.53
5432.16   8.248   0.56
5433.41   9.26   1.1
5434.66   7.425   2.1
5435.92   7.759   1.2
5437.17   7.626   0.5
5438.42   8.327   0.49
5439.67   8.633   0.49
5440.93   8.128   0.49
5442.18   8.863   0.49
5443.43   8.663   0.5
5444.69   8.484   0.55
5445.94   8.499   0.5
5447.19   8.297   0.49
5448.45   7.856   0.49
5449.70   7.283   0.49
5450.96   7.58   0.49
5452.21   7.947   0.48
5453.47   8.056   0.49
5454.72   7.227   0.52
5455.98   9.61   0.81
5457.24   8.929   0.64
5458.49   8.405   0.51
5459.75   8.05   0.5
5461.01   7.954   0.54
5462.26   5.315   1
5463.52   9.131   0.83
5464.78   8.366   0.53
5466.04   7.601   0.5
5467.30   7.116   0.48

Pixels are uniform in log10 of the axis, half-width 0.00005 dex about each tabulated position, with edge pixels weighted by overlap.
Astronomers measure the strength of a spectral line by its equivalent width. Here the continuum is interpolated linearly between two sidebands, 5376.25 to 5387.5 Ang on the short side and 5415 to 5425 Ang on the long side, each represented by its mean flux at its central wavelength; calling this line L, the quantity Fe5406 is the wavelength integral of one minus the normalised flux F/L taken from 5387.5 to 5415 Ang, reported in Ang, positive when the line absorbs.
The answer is 2.7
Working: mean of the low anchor 8.16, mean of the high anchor 8.25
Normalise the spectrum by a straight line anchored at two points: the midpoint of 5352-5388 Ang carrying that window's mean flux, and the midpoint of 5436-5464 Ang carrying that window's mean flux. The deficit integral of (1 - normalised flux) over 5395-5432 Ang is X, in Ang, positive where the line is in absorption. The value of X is 1.6 Ang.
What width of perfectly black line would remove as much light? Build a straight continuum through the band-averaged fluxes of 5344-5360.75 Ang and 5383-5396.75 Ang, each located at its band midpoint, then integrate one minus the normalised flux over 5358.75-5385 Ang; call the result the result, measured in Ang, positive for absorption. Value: 1.3 Ang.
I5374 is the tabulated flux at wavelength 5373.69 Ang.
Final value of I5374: 7.121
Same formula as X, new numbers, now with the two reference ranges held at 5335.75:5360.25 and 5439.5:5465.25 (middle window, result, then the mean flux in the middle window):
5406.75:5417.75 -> 0.4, 7.86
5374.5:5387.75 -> 0.0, 8.22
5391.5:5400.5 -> 0.4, 7.79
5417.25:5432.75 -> 0.1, 8.11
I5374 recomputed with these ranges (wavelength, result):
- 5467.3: 7.116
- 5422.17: 7.871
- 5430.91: 7.937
